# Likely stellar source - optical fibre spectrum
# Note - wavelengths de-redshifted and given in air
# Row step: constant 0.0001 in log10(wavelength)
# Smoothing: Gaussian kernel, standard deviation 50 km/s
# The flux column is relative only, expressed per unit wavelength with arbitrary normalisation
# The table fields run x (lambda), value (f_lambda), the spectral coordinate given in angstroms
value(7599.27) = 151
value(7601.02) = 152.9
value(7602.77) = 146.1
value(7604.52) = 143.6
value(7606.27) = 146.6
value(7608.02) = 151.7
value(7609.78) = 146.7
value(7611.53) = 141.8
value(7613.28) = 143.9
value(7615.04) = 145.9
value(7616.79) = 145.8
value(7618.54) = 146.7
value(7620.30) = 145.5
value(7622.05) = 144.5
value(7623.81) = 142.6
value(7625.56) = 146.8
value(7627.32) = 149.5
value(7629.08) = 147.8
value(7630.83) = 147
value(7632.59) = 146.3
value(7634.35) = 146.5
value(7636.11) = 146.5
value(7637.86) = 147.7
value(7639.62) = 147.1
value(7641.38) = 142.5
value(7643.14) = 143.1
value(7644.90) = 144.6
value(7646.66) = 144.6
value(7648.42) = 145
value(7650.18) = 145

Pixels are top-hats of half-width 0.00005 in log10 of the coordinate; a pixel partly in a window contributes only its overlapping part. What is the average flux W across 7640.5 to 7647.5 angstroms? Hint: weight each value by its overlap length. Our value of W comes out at 144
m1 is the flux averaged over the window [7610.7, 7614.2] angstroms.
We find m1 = 143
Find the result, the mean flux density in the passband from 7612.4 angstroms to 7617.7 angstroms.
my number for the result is 145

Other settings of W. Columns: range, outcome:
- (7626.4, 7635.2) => 147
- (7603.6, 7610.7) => 147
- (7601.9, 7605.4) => 145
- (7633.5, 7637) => 147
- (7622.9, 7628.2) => 146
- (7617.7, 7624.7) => 145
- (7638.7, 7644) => 144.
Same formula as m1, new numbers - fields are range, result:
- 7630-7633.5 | 146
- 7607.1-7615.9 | 146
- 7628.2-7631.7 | 148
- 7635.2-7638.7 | 147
